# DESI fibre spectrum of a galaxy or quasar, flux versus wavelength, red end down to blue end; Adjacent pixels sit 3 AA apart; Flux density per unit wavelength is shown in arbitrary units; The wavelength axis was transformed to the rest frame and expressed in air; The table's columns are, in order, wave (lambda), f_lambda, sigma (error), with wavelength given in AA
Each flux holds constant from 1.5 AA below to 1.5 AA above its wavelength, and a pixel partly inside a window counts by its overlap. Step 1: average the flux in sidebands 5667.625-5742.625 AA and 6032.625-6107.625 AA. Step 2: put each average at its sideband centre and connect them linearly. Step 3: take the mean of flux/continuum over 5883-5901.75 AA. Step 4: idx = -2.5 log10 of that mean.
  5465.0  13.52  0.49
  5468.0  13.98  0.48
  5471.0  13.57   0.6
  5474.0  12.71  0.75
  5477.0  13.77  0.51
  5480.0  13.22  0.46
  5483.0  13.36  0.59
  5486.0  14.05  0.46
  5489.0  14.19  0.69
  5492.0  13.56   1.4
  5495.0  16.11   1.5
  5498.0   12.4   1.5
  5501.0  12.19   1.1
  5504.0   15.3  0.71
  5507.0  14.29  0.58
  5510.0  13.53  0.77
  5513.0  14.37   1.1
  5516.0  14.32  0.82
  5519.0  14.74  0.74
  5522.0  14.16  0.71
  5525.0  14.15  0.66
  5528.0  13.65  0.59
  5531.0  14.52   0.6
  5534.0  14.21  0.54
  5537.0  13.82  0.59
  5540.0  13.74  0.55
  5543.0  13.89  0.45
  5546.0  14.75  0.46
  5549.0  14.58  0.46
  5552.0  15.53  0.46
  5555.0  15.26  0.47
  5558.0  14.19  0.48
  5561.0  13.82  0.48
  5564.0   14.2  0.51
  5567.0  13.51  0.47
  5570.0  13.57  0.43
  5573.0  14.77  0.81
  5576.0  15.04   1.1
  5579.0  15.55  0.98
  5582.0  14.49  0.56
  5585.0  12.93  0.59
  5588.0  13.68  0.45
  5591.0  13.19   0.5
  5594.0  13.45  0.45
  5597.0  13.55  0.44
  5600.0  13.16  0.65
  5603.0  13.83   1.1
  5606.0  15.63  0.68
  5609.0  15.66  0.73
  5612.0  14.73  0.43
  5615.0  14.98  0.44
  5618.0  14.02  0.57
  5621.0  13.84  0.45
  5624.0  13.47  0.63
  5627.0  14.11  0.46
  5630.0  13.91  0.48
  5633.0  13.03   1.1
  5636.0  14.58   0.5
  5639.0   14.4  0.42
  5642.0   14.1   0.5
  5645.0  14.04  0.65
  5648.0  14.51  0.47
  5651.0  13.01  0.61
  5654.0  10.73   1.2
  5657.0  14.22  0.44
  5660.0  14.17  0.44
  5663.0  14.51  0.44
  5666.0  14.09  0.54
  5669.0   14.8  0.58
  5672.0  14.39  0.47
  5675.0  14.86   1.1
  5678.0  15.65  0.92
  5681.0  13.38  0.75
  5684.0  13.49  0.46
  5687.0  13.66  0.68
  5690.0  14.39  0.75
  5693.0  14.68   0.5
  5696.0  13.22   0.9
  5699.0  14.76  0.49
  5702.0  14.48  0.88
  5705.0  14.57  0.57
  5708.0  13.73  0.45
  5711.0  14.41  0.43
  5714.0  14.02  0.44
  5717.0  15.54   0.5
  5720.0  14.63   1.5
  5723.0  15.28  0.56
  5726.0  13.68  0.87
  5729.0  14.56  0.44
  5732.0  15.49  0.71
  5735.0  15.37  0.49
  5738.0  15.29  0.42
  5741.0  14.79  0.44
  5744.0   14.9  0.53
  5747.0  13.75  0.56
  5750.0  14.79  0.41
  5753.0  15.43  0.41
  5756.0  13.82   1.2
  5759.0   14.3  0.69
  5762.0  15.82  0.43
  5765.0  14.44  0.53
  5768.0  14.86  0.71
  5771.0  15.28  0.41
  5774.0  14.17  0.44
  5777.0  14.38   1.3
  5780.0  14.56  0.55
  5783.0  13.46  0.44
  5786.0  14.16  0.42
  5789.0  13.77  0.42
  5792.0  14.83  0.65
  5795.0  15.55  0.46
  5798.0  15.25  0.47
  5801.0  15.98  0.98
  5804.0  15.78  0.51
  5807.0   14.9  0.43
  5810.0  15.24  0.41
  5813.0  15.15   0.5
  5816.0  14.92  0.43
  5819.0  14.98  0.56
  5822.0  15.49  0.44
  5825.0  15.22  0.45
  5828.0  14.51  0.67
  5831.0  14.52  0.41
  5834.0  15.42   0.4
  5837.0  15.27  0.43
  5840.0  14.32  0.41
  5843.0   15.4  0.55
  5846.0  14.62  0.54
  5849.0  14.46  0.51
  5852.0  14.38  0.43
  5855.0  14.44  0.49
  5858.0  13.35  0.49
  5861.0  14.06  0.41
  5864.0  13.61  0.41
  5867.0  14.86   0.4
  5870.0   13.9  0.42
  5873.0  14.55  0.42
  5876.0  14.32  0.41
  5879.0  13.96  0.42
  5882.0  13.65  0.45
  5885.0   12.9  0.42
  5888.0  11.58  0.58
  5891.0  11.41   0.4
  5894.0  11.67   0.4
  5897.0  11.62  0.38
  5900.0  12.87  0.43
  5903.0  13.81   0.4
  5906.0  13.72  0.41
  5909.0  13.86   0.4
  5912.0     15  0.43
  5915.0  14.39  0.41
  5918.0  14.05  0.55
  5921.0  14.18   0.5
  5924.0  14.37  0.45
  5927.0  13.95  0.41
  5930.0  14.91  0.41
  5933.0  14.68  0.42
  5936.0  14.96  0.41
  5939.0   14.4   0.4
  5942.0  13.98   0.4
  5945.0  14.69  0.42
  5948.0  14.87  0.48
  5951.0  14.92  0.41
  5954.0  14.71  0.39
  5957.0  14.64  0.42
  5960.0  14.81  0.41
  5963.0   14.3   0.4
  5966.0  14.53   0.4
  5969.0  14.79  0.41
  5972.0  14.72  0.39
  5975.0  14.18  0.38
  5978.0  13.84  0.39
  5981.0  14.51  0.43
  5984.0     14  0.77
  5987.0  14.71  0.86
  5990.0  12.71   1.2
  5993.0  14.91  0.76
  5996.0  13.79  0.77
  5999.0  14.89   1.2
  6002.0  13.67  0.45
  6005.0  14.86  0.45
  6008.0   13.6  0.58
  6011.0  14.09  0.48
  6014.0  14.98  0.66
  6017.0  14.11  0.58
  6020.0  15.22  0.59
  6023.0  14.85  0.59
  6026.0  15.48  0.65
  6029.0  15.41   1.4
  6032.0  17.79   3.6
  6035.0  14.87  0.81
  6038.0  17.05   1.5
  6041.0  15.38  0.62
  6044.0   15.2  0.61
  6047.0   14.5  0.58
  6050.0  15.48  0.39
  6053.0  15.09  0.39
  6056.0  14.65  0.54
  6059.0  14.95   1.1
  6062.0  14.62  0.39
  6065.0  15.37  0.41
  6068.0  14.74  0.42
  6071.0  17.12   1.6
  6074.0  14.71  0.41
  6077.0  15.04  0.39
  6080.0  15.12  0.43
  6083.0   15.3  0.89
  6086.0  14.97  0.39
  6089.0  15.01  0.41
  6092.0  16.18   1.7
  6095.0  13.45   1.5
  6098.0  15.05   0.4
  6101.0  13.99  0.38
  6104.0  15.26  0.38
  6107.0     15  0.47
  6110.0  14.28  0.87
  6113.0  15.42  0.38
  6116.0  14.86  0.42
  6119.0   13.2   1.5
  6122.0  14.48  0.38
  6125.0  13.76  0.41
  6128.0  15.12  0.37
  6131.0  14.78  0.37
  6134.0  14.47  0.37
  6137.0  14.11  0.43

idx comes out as 0.22 mag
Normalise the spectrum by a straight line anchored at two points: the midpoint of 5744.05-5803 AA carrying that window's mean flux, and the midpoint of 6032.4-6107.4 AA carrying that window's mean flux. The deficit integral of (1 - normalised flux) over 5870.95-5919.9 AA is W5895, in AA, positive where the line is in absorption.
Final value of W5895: 5.0 AA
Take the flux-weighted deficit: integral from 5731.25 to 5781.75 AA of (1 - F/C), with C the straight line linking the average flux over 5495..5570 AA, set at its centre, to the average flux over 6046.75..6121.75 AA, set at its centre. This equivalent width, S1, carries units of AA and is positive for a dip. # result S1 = -1.0 AA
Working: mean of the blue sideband 14.2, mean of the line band 14.8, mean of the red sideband 14.9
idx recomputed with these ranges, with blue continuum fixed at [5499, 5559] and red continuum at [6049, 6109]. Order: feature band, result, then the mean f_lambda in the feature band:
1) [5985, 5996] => 0.064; 14.1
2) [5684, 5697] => 0.040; 14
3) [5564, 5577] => 0.009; 14.2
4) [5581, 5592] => 0.061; 13.5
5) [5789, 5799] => -0.027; 15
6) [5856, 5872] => 0.056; 14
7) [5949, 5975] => 0.016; 14.7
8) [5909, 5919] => 0.029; 14.4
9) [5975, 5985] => 0.058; 14.1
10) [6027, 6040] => -0.086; 16.2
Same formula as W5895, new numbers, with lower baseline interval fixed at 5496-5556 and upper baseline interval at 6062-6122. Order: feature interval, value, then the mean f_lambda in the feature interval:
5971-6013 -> 1.8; 14.2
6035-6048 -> -0.6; 15.5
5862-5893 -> 2.5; 13.5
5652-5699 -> 1.1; 14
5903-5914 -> 0.4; 14.2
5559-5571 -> 0.4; 13.8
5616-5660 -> 1.8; 13.7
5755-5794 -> 0.1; 14.5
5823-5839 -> -0.4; 15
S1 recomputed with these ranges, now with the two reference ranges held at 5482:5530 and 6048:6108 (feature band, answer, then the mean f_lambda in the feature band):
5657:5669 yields -0.01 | 14.3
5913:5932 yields 0.56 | 14.3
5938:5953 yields 0.24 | 14.6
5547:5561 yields -0.64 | 14.8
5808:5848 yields -1.07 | 15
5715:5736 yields -0.70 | 14.9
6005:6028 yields 0.45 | 14.7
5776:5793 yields 0.42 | 14.2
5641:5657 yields 1.06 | 13.3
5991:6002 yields 0.43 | 14.3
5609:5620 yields -0.36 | 14.7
